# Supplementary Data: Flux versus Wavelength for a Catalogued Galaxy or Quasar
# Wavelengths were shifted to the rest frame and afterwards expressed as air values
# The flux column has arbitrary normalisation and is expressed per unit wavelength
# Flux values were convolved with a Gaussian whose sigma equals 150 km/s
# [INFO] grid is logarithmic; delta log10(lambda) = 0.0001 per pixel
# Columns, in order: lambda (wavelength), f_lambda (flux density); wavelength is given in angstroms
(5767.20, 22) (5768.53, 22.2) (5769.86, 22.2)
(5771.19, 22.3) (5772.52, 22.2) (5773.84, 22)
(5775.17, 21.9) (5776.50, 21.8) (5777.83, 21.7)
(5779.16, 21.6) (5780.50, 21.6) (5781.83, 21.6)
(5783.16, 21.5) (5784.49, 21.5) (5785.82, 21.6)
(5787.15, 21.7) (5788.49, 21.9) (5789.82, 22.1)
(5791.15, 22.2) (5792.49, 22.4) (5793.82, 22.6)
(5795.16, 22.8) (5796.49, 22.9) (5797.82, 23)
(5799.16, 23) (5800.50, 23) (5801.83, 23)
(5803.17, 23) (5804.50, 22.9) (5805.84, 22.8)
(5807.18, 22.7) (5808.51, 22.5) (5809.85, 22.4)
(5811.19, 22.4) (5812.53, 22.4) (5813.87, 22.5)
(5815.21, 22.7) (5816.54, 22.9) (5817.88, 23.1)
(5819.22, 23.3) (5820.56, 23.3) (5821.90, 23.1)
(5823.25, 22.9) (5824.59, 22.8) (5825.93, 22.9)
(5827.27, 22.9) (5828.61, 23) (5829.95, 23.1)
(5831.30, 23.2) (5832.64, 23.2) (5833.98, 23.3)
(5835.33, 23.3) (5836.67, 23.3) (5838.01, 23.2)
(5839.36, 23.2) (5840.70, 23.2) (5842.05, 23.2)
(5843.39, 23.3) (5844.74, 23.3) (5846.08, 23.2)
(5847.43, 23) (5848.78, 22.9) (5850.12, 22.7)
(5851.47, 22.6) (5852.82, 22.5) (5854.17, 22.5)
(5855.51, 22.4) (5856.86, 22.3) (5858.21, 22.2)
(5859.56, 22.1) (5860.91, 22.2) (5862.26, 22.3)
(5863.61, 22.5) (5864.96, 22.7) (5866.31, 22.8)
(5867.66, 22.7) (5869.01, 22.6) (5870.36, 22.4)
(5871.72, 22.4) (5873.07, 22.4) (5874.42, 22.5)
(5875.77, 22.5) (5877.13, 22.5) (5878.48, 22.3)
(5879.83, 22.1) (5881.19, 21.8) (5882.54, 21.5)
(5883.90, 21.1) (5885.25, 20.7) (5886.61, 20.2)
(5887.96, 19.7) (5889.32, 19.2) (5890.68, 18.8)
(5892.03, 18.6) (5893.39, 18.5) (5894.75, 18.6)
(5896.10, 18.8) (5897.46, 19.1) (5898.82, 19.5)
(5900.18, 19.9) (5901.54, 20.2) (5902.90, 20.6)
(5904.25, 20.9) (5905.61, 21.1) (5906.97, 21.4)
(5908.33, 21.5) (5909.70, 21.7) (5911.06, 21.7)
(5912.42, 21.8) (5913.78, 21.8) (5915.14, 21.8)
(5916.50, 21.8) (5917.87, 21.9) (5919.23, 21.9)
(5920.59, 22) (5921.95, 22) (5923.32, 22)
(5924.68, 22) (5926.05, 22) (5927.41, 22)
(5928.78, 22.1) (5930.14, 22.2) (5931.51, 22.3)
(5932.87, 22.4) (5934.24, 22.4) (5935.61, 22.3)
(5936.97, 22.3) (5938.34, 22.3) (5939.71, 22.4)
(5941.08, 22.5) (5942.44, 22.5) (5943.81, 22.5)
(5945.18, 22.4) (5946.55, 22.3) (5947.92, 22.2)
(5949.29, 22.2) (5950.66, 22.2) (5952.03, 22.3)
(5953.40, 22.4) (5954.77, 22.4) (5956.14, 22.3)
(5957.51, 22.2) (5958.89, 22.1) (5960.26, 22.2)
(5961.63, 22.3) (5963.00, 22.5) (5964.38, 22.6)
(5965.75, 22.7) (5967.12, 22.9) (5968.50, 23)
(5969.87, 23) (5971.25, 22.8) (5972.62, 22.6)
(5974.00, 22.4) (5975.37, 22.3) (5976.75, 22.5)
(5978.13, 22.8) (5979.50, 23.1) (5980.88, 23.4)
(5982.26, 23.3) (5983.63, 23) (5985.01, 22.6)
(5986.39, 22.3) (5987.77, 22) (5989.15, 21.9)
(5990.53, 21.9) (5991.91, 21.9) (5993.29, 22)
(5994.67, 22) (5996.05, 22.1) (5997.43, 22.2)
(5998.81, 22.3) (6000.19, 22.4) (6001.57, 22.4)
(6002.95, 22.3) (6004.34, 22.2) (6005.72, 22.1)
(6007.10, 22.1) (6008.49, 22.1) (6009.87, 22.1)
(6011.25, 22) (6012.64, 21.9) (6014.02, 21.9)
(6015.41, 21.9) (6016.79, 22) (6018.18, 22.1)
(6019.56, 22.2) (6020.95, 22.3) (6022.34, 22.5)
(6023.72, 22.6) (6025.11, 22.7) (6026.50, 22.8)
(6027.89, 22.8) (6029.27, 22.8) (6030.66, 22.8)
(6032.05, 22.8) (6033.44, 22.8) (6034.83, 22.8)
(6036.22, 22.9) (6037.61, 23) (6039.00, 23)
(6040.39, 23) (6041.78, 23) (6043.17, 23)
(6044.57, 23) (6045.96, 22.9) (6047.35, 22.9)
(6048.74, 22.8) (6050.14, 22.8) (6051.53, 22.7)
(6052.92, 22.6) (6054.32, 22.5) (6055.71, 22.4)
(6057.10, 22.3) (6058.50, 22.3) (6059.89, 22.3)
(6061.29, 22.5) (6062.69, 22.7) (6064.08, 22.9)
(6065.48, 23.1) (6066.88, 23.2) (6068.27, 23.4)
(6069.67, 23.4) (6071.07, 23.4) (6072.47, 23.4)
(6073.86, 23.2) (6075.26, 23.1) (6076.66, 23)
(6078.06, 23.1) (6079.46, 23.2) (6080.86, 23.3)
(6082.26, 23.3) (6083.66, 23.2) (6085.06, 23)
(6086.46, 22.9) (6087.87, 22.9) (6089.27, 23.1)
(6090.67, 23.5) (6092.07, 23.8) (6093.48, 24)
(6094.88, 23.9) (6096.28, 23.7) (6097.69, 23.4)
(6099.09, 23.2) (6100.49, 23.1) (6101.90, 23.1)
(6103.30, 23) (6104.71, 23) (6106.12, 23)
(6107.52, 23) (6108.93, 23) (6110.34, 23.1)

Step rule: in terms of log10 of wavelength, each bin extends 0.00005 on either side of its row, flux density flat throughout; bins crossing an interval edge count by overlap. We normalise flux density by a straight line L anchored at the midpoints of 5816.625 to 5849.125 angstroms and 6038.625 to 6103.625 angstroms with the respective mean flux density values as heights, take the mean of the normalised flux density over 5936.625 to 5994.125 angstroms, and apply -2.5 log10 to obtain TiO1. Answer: 0.03 mag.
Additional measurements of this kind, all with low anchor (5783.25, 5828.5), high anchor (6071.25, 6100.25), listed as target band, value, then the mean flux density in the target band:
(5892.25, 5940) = 0.078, 21.3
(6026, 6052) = 0.015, 22.9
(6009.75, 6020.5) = 0.054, 22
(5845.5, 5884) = 0.017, 22.4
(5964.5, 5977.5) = 0.017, 22.7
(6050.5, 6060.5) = 0.036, 22.5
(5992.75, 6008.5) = 0.044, 22.2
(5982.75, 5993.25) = 0.040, 22.2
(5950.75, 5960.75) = 0.035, 22.3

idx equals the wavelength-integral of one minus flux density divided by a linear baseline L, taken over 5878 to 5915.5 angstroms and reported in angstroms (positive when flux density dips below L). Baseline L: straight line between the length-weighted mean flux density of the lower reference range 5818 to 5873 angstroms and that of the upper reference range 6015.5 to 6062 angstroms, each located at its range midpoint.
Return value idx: 3.75 angstroms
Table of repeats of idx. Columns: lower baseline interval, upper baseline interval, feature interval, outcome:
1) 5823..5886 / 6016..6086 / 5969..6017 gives 0.91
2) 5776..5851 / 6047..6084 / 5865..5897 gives 2.34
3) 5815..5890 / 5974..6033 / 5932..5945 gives 0.02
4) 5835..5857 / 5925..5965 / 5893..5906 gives 1.66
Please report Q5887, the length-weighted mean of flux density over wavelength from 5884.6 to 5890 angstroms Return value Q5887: 19.9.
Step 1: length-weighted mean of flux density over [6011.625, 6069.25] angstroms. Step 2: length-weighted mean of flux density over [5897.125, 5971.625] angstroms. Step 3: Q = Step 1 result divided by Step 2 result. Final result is 1.03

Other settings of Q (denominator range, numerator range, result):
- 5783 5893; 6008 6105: 1.02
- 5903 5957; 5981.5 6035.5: 1.01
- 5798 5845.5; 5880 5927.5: 0.91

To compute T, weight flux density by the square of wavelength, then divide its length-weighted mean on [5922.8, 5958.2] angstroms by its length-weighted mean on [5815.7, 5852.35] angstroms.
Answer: 1.0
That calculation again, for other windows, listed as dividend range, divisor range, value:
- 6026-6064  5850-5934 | 1.11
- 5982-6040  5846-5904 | 1.09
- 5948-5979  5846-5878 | 1.03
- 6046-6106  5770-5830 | 1.13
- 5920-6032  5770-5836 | 1.05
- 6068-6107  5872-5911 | 1.20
